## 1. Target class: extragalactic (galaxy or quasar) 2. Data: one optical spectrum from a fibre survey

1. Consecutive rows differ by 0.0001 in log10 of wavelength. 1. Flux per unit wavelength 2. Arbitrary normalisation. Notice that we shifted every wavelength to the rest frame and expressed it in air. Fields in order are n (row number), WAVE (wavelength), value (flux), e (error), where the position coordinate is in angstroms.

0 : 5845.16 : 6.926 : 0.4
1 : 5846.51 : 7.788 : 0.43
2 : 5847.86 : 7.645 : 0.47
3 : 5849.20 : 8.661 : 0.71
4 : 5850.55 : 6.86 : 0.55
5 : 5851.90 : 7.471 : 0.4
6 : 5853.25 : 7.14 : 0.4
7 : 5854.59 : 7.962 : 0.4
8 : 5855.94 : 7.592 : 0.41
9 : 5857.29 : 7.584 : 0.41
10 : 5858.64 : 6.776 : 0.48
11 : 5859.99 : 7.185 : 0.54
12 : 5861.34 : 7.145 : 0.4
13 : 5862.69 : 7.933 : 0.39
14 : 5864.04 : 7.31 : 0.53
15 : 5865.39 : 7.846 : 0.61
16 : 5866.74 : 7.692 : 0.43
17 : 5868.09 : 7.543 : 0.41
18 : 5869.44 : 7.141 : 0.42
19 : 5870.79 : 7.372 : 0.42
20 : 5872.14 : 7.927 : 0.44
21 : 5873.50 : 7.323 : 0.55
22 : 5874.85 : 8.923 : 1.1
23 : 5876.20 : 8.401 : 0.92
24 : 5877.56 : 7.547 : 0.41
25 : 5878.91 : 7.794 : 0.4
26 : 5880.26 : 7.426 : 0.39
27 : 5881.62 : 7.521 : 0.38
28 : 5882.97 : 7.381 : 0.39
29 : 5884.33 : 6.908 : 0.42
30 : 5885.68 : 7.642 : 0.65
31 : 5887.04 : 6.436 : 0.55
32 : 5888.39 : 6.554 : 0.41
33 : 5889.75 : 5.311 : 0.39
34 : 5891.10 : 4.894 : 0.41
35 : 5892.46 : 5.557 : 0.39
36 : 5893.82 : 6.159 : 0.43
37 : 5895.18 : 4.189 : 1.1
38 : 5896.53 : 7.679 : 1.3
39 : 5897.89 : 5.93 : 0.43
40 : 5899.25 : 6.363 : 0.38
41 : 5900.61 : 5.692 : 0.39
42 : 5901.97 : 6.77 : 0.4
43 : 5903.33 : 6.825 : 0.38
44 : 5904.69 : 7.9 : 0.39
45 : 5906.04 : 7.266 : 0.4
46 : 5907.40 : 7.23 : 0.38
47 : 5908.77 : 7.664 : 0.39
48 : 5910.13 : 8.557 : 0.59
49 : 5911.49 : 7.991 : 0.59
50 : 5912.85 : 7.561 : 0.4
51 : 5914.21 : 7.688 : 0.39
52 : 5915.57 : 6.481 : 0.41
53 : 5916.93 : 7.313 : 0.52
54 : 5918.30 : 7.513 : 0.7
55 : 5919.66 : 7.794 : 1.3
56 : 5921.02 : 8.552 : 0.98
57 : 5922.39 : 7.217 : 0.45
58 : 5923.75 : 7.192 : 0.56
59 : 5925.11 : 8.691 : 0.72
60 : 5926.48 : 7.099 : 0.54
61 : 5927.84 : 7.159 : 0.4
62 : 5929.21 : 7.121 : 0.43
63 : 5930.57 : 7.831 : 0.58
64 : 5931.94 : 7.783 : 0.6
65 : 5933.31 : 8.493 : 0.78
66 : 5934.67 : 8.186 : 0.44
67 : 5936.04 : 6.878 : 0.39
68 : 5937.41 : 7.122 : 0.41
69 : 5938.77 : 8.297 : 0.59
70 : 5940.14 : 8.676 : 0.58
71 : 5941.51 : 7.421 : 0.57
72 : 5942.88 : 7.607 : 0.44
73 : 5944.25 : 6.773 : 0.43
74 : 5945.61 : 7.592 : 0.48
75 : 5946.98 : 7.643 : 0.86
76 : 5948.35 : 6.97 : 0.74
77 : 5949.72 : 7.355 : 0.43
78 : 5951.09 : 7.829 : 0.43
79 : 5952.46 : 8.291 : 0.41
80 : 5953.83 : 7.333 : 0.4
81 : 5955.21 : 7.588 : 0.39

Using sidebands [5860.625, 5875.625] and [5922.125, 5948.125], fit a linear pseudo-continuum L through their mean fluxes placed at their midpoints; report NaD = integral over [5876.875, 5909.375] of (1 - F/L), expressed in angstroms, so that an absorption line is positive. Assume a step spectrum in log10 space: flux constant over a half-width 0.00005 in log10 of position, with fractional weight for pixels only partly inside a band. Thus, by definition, 4.04 angstroms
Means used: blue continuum 7.66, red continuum 7.62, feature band 6.69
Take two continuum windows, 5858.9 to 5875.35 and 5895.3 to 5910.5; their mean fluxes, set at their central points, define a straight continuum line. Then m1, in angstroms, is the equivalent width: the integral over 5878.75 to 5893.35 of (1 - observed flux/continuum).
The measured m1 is 1.3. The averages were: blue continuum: 7.58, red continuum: 6.94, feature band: 6.63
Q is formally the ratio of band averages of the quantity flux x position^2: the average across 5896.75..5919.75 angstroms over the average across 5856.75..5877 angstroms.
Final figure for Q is 0.96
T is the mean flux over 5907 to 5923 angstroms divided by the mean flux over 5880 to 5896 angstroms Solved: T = 1.21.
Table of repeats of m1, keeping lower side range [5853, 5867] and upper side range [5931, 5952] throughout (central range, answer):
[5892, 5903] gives 2.2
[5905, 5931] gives 0.1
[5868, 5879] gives -0.4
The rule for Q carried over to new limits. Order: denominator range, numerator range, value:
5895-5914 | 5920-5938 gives 1.09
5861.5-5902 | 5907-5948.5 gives 1.11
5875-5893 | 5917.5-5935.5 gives 1.13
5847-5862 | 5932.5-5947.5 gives 1.06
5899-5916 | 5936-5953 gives 1.06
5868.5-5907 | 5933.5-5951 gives 1.12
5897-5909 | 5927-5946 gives 1.13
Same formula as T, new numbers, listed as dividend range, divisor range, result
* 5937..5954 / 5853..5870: 1.02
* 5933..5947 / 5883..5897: 1.25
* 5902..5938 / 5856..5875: 1.01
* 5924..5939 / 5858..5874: 1.03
